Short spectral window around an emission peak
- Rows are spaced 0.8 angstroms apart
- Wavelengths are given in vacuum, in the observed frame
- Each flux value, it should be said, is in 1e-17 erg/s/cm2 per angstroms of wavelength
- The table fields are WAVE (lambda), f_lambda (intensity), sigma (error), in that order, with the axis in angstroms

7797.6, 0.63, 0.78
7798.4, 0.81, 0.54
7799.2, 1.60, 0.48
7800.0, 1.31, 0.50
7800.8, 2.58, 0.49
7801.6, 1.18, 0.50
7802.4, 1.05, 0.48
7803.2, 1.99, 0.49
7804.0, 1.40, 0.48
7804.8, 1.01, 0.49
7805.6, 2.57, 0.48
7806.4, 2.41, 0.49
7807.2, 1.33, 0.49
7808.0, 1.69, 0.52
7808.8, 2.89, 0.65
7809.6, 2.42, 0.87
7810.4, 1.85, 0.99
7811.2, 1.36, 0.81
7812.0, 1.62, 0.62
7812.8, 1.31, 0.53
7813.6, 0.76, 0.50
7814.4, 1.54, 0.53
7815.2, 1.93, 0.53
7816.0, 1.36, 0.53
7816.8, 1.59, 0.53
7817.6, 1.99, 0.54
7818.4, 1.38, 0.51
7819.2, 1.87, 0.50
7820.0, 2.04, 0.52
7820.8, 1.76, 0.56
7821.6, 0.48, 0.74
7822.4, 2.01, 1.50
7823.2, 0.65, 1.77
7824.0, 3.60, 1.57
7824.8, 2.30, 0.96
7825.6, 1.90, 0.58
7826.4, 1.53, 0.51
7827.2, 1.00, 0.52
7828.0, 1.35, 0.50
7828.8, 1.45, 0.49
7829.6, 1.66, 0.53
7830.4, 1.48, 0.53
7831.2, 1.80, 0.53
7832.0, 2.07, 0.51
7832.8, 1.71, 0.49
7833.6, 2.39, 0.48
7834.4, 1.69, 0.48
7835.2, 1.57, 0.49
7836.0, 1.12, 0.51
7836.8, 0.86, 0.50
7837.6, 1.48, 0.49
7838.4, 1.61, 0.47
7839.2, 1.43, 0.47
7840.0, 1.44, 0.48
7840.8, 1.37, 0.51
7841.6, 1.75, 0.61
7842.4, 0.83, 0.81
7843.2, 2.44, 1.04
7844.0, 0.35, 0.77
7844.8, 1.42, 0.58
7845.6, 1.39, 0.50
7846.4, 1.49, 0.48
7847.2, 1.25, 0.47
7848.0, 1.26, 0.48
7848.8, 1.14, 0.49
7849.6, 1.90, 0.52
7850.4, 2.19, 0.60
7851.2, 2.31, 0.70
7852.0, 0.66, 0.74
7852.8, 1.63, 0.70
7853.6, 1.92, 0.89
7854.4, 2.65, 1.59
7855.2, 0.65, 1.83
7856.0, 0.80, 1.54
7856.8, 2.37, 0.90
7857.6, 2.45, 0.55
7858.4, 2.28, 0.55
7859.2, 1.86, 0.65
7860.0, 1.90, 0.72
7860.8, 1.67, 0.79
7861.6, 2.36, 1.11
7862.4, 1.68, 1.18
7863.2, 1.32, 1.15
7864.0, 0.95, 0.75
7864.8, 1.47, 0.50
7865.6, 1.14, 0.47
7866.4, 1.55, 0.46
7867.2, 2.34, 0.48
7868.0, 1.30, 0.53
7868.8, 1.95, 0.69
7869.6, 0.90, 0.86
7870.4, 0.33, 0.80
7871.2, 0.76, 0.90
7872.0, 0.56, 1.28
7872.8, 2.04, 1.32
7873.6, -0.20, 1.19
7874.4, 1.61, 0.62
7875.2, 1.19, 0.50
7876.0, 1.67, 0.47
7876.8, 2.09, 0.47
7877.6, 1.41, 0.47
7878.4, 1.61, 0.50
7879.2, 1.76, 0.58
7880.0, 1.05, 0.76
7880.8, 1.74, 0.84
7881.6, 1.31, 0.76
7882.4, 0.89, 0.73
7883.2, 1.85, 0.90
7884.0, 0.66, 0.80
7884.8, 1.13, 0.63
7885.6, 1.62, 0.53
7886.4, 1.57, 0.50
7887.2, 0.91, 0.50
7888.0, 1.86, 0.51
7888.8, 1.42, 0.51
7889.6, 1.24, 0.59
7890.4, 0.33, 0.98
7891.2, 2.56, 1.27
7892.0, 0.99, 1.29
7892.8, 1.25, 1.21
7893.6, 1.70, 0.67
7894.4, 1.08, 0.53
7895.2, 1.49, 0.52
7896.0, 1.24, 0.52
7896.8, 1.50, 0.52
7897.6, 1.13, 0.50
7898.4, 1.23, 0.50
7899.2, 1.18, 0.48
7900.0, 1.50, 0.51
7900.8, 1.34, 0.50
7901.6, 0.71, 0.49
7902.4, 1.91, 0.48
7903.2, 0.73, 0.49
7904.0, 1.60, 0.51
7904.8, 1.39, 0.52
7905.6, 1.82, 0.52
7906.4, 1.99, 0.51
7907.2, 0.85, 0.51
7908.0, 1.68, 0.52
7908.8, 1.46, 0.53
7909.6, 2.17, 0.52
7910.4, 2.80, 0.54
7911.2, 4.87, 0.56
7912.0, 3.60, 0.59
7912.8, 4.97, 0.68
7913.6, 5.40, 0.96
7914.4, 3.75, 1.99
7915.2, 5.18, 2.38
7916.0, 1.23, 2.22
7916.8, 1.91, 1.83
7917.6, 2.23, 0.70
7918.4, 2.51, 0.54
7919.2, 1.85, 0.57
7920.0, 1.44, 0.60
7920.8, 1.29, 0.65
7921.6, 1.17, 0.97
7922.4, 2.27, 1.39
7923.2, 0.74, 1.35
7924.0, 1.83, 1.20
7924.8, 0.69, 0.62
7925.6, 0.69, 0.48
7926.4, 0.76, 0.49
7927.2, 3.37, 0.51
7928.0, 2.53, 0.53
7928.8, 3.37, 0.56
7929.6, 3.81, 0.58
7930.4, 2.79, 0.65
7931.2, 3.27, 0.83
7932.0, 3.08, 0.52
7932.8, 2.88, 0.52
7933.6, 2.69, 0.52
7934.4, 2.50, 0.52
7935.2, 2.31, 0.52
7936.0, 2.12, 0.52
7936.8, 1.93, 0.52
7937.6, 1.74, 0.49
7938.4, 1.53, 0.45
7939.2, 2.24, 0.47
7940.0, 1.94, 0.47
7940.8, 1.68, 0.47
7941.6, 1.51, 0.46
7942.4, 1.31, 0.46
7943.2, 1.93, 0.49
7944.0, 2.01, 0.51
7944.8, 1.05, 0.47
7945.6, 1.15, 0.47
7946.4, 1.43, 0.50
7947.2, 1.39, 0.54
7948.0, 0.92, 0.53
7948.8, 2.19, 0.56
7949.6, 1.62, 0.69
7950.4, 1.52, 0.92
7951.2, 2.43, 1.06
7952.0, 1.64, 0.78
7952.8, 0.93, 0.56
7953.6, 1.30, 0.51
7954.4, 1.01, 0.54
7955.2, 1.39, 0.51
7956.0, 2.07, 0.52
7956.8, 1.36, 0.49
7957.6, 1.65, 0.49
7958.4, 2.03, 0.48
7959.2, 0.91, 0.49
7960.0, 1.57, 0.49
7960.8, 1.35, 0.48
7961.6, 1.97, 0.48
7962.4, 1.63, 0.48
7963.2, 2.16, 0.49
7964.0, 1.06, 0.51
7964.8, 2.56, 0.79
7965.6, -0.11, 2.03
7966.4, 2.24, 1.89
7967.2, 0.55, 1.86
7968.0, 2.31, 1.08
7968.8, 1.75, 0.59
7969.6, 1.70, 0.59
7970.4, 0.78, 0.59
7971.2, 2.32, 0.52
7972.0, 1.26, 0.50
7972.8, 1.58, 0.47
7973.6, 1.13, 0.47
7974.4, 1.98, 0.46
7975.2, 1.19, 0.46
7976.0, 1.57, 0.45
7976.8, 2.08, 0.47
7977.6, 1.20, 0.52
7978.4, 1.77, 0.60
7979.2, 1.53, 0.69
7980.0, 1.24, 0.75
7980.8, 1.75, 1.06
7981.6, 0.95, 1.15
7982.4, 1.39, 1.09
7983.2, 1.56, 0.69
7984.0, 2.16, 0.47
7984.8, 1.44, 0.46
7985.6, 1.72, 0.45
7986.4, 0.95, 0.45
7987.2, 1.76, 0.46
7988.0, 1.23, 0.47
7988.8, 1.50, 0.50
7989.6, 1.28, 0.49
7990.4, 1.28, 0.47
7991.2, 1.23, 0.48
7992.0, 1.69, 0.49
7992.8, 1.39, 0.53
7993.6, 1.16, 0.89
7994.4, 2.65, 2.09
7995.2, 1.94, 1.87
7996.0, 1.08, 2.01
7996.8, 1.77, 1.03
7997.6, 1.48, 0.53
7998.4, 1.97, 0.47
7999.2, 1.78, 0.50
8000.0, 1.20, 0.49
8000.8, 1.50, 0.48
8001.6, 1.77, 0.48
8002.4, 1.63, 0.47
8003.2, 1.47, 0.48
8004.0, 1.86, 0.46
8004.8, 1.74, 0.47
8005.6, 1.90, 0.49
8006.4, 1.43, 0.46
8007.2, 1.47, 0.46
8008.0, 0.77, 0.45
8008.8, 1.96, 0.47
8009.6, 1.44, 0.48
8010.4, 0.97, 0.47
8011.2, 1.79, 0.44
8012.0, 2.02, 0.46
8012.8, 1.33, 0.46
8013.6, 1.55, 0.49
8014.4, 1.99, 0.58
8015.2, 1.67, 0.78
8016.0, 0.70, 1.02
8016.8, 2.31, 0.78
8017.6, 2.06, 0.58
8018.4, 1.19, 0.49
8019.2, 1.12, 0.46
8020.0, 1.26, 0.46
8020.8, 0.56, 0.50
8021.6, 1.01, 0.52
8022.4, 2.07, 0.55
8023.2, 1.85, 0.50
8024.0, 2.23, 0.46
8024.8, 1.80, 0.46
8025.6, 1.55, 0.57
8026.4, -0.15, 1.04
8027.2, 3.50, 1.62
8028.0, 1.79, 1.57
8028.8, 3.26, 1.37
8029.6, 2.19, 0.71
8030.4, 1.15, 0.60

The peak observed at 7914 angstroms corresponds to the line [S II]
